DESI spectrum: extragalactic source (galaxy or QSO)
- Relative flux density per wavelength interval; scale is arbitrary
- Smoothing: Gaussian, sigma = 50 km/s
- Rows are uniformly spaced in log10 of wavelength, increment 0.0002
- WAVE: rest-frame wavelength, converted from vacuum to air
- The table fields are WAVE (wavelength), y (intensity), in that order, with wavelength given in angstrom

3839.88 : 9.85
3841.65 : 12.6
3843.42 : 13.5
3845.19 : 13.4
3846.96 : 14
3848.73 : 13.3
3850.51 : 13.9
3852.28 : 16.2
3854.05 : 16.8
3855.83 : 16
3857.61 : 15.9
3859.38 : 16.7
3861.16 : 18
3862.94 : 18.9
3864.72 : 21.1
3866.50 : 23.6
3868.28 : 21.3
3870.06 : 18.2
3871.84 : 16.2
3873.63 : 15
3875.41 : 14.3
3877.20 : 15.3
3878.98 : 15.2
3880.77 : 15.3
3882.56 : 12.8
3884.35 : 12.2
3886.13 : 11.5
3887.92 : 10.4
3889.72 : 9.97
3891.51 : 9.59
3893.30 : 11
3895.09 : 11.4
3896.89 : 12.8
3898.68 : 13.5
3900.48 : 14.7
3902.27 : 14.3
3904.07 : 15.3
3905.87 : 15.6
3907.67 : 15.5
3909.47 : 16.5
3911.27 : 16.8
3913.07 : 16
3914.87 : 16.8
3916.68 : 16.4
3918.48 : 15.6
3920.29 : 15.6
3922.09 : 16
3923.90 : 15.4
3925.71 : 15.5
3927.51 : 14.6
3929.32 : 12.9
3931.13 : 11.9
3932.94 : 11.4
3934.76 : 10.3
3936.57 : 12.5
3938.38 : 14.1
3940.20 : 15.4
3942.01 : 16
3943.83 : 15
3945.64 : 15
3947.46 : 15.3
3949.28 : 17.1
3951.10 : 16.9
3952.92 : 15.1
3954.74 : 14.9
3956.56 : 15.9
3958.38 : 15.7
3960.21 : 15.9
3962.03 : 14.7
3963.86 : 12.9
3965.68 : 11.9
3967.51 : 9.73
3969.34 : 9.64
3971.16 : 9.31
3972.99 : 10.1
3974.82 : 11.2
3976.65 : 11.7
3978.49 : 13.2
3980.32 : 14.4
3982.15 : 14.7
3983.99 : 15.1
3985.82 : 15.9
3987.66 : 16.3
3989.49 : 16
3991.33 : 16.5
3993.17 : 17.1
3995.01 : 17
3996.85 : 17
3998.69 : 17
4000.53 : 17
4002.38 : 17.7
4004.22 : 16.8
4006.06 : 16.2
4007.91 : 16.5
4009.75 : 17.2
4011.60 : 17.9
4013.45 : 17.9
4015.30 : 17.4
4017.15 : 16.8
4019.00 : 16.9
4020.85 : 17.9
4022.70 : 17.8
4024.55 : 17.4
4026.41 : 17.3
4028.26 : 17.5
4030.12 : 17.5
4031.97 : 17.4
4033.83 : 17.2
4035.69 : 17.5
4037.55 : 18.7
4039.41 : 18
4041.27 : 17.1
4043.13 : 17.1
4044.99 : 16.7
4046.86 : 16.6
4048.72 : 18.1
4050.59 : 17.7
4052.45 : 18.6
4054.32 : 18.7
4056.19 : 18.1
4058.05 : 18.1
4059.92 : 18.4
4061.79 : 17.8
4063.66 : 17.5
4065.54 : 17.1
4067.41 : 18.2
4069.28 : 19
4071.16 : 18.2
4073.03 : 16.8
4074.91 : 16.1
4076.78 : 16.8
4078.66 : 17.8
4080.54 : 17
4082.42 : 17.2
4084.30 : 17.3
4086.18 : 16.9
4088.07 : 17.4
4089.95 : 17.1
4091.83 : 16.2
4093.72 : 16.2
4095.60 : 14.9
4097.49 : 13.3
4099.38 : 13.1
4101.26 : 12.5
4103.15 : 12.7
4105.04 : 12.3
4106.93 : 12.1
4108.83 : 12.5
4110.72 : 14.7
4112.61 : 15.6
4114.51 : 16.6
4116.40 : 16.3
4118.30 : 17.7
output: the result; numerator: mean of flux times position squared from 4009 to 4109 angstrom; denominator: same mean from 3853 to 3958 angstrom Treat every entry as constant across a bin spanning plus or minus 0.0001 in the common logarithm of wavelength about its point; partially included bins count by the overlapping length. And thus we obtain 1.21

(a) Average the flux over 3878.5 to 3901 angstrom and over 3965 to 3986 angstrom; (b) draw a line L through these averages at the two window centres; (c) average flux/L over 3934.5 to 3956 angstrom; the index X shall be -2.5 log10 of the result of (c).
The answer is -0.22 mag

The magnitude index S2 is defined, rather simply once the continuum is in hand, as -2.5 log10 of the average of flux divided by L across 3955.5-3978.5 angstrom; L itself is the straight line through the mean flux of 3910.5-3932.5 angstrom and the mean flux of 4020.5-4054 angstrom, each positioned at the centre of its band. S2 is 0.281 mag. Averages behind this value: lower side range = 15.2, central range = 12.4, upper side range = 17.6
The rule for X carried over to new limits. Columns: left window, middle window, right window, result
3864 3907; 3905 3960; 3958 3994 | -0.08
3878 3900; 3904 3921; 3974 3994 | -0.24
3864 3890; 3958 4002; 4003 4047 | 0.18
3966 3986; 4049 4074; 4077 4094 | -0.13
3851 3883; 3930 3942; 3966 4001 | 0.19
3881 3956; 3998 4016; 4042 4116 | -0.12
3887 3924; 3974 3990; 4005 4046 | 0.14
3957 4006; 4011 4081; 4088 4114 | -0.22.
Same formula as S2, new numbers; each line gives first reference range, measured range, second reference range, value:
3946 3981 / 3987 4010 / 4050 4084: -0.130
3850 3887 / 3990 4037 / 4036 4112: -0.047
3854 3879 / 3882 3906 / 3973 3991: 0.326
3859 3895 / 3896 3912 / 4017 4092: 0.041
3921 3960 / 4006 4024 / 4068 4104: -0.125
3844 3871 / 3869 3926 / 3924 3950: 0.082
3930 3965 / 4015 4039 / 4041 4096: -0.071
